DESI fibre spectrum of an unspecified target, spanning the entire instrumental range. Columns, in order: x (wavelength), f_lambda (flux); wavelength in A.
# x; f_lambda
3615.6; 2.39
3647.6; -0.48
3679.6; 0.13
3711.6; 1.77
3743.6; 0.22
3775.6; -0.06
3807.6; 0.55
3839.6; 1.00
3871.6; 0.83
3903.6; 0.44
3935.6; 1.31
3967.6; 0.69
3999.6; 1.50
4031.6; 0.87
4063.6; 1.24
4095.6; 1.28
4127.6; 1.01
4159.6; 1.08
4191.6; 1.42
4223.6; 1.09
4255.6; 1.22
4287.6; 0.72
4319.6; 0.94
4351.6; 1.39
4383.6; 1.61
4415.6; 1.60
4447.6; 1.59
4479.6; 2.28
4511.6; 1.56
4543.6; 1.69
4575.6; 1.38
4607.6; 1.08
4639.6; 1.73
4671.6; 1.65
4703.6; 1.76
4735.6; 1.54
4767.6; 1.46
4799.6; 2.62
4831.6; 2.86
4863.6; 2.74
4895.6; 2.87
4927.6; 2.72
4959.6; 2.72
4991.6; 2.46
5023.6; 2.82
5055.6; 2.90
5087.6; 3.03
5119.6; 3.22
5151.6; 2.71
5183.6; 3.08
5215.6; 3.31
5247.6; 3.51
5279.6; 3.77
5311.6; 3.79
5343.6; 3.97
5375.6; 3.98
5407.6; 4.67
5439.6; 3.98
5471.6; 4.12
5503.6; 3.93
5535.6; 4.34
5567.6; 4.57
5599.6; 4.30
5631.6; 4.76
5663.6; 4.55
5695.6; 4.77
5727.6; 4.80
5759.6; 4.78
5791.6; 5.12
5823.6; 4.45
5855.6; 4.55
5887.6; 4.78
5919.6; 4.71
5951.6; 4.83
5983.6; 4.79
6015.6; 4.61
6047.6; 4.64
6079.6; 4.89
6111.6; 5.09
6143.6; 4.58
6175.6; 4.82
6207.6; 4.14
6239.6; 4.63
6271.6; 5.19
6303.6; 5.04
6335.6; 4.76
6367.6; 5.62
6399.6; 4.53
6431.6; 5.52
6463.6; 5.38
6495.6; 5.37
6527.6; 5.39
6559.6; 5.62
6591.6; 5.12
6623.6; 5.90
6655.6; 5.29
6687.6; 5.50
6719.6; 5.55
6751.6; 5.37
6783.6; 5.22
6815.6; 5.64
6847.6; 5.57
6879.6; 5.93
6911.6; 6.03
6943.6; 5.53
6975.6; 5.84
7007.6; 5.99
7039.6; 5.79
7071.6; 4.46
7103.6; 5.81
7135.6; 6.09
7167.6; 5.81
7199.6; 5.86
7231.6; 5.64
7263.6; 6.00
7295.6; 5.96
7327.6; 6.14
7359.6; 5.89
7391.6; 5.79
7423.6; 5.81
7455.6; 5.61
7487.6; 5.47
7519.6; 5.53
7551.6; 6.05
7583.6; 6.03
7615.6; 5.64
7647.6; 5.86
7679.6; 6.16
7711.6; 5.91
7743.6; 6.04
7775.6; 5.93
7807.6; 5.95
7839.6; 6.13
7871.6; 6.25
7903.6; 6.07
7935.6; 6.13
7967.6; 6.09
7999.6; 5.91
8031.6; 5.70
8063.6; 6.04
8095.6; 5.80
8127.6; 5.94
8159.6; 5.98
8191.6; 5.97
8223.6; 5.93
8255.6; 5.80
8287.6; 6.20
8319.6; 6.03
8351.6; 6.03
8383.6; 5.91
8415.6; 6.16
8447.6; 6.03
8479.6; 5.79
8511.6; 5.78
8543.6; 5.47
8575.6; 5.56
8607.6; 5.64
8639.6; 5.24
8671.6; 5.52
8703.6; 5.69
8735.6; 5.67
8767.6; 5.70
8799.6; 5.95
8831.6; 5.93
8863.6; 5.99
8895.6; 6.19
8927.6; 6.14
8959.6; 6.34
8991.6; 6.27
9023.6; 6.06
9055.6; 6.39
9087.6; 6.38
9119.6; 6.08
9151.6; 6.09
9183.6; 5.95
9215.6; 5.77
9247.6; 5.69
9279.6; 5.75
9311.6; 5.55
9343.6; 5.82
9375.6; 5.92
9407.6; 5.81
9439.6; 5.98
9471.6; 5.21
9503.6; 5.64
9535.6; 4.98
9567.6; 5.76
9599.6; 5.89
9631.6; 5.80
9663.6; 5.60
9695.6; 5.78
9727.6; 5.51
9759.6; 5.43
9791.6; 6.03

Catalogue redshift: 0.200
